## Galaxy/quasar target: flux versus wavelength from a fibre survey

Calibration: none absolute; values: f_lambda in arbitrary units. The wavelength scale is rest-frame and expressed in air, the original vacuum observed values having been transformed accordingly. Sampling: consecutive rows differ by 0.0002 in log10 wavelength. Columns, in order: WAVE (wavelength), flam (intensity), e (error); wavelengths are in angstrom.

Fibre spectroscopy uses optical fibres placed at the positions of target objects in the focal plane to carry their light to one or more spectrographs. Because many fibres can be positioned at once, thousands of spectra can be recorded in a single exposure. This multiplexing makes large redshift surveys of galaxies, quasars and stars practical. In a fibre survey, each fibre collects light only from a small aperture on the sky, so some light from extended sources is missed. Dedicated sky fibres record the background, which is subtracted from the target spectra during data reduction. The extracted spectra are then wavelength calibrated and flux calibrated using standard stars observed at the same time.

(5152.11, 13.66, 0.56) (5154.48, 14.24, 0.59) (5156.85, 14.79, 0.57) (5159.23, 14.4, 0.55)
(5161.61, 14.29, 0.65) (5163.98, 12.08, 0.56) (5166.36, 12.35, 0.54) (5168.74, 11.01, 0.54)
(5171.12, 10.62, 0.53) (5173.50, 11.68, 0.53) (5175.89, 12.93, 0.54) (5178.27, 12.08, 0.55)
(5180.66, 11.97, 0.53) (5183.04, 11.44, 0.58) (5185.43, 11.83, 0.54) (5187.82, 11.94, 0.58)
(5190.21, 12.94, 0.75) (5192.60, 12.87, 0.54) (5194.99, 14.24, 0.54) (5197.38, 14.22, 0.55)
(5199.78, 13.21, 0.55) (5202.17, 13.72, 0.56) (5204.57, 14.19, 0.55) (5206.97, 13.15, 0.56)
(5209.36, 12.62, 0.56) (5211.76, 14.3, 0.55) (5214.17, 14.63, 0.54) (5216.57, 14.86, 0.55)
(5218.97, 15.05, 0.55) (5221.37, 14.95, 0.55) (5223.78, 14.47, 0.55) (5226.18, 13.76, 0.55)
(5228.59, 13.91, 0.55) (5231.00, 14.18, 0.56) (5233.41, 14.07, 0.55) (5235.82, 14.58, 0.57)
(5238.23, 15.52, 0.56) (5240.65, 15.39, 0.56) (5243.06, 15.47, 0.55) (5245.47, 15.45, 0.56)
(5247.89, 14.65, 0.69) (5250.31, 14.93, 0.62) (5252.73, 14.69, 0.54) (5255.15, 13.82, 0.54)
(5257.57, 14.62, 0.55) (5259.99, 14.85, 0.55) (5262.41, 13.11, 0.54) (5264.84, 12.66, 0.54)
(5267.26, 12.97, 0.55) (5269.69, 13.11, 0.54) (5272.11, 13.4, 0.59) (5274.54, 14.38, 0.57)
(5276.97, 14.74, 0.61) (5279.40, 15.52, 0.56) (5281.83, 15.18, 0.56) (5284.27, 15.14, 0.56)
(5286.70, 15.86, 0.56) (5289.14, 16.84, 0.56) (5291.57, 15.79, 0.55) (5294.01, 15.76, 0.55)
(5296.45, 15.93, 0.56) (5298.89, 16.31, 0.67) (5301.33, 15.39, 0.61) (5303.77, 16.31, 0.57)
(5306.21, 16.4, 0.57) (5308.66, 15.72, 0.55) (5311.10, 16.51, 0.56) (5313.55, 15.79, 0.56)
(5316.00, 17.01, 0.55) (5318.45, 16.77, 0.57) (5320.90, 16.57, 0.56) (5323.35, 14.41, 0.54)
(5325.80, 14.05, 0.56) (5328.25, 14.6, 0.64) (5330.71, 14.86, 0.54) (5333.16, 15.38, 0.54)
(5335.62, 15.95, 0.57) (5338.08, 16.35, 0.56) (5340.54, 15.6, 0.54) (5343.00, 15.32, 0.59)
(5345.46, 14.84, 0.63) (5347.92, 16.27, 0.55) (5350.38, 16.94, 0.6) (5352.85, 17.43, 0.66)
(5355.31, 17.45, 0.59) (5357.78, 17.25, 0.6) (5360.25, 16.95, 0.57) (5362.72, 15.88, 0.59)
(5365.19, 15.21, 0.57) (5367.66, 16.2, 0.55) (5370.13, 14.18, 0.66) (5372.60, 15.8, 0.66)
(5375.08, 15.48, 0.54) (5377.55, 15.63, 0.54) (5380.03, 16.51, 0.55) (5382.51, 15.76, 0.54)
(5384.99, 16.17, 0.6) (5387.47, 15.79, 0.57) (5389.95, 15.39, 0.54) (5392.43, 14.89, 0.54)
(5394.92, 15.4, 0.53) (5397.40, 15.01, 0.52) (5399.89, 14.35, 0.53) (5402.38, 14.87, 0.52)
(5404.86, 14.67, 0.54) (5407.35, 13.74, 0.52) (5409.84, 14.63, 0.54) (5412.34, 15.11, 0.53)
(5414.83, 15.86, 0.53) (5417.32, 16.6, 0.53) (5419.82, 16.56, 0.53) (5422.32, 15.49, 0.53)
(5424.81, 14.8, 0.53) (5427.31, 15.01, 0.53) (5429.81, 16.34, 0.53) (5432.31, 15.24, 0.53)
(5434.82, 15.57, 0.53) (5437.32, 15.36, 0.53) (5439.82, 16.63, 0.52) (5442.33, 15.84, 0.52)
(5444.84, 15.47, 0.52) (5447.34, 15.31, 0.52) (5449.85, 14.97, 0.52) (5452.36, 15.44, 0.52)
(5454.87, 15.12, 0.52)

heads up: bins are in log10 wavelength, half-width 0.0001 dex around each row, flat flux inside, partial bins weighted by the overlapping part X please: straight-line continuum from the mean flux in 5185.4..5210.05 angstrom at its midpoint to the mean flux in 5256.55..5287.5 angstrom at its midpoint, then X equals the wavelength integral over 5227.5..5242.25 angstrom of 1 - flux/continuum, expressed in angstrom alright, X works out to -0.9 angstrom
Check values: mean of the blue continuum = 13.3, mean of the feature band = 14.6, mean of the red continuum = 14.3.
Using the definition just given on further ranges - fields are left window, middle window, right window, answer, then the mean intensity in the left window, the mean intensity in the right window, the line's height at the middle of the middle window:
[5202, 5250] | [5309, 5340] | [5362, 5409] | -1.5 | 14.5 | 15.3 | 15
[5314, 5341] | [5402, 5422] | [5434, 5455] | 0.4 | 15.6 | 15.6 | 15.6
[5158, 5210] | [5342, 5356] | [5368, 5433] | -1.5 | 12.7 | 15.4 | 14.7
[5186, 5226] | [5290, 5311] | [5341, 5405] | -1.5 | 13.8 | 15.8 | 14.9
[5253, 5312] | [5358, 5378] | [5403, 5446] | -0.6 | 15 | 15.5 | 15.3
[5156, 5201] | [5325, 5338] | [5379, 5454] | -0.6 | 12.7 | 15.4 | 14.4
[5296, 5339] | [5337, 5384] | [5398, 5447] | -1.3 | 15.8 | 15.4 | 15.6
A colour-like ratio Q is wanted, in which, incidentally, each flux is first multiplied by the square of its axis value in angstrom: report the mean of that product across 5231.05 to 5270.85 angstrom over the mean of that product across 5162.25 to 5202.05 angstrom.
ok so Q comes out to 1.2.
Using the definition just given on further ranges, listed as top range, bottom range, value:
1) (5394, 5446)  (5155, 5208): 1.31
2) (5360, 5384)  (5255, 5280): 1.18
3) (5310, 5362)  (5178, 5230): 1.25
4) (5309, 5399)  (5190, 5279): 1.17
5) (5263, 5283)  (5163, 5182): 1.23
